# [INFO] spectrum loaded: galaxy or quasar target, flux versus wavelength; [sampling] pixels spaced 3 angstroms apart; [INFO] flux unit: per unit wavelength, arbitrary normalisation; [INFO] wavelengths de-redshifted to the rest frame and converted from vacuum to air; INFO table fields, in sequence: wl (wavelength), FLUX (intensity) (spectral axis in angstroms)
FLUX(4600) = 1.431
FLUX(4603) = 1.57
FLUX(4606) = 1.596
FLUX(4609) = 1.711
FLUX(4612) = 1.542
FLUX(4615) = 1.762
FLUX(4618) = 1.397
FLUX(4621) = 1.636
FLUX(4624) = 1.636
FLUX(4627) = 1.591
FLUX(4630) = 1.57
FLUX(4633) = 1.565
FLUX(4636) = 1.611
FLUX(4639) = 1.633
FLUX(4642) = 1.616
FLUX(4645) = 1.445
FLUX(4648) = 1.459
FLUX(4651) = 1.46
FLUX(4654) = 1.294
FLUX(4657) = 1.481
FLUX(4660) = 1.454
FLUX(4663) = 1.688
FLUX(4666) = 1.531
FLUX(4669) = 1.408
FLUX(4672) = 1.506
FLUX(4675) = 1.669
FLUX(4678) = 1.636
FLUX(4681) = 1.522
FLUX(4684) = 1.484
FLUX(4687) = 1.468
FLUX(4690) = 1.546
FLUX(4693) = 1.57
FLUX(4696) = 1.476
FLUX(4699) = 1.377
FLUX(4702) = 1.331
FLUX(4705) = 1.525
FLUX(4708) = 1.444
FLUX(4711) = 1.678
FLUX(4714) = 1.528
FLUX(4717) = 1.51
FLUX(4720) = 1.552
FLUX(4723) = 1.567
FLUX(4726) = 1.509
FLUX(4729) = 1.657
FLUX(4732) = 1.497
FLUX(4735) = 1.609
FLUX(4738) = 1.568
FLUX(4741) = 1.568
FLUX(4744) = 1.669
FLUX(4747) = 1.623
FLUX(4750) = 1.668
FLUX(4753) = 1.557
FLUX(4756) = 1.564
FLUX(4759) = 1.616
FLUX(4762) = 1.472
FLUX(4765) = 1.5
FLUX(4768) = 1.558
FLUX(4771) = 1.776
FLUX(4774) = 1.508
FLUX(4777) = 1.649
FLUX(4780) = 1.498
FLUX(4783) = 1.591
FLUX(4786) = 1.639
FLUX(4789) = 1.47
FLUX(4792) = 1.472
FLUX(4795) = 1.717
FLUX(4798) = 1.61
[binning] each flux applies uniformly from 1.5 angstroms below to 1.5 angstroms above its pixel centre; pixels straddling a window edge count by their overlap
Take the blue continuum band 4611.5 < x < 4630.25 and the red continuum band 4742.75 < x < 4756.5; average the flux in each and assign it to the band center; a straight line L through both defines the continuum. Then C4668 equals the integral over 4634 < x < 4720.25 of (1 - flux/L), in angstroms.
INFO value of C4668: 4.9 angstroms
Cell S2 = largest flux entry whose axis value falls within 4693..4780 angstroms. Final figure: 1.776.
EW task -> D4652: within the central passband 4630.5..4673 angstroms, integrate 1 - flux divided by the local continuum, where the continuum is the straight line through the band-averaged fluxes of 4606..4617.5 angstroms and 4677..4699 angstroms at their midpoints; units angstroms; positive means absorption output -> 1.67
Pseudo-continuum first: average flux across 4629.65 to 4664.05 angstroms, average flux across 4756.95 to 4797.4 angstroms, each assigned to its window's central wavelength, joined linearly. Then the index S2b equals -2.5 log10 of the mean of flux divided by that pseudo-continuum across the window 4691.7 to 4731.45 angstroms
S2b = 0.02 mag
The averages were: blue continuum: 1.52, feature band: 1.52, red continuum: 1.57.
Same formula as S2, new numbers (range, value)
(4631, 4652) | 1.633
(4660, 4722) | 1.688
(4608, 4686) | 1.762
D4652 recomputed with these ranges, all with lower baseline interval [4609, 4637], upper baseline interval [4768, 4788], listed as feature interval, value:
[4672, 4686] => 0.3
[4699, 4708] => 1.0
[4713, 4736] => 0.7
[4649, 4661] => 1.3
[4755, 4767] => 0.5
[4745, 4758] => 0.0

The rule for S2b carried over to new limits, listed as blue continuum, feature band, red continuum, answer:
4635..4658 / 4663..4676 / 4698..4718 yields -0.03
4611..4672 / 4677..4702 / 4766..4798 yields 0.04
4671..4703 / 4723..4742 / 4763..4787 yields -0.01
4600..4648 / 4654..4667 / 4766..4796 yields 0.05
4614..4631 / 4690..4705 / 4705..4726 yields 0.07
